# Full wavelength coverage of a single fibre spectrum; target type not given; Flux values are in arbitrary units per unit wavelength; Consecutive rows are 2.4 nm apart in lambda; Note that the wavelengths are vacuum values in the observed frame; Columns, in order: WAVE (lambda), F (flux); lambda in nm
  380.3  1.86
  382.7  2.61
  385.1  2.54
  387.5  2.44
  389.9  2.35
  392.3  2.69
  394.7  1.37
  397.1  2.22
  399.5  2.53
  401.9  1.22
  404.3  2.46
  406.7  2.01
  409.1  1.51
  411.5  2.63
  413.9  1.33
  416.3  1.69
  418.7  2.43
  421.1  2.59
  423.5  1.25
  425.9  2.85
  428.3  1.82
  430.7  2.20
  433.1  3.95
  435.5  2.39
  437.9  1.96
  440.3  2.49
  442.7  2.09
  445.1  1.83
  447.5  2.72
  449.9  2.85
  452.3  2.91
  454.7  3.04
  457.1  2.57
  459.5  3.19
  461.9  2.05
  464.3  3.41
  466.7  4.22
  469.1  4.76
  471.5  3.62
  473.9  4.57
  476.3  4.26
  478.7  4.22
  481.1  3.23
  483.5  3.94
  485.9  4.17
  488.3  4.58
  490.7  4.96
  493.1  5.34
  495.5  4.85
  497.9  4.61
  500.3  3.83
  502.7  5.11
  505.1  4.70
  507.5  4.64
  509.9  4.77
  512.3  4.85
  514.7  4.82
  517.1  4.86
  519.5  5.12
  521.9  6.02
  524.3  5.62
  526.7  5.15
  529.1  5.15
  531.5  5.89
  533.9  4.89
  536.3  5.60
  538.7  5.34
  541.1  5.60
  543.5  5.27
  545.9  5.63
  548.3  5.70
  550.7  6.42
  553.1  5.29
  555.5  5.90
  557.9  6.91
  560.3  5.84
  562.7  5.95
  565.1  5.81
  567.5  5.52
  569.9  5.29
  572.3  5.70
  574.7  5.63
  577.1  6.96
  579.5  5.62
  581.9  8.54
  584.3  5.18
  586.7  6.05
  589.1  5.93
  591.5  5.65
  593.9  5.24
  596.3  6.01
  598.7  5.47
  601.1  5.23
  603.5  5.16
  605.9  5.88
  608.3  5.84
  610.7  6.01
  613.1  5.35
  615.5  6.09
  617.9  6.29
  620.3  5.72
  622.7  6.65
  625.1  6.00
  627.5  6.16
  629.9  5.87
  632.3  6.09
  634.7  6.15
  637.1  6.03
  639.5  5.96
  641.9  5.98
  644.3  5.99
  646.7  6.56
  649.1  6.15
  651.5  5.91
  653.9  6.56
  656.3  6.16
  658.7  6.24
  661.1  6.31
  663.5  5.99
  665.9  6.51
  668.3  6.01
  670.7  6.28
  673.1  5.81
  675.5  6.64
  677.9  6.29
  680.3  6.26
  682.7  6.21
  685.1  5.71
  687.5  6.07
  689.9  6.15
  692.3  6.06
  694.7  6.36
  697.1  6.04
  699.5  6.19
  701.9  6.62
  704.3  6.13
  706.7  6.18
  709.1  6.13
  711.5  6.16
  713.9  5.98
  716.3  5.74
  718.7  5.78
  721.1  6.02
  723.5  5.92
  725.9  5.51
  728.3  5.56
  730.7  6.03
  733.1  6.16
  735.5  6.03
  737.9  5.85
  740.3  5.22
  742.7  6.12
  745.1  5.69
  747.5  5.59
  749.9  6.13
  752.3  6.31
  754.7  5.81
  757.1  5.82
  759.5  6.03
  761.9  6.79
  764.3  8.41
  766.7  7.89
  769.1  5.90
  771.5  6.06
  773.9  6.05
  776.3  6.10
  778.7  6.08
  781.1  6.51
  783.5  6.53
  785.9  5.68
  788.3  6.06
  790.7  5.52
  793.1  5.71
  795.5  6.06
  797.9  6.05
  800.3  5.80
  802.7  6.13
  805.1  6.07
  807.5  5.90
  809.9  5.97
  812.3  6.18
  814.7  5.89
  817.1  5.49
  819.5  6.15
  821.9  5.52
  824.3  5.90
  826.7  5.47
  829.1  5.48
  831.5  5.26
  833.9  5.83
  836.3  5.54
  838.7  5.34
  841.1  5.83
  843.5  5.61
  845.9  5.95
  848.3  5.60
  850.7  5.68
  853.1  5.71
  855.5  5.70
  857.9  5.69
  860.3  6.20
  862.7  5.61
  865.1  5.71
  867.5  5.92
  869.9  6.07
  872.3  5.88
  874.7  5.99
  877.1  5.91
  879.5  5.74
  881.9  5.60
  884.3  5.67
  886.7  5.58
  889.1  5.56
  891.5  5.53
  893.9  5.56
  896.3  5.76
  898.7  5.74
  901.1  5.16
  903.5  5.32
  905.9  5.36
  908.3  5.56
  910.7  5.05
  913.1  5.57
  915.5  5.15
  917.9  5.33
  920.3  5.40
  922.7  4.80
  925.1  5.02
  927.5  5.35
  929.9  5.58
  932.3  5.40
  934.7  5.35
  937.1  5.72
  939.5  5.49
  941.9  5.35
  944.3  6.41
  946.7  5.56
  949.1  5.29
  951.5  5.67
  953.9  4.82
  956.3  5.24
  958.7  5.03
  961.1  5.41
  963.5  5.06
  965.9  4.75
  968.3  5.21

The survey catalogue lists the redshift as 0.163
